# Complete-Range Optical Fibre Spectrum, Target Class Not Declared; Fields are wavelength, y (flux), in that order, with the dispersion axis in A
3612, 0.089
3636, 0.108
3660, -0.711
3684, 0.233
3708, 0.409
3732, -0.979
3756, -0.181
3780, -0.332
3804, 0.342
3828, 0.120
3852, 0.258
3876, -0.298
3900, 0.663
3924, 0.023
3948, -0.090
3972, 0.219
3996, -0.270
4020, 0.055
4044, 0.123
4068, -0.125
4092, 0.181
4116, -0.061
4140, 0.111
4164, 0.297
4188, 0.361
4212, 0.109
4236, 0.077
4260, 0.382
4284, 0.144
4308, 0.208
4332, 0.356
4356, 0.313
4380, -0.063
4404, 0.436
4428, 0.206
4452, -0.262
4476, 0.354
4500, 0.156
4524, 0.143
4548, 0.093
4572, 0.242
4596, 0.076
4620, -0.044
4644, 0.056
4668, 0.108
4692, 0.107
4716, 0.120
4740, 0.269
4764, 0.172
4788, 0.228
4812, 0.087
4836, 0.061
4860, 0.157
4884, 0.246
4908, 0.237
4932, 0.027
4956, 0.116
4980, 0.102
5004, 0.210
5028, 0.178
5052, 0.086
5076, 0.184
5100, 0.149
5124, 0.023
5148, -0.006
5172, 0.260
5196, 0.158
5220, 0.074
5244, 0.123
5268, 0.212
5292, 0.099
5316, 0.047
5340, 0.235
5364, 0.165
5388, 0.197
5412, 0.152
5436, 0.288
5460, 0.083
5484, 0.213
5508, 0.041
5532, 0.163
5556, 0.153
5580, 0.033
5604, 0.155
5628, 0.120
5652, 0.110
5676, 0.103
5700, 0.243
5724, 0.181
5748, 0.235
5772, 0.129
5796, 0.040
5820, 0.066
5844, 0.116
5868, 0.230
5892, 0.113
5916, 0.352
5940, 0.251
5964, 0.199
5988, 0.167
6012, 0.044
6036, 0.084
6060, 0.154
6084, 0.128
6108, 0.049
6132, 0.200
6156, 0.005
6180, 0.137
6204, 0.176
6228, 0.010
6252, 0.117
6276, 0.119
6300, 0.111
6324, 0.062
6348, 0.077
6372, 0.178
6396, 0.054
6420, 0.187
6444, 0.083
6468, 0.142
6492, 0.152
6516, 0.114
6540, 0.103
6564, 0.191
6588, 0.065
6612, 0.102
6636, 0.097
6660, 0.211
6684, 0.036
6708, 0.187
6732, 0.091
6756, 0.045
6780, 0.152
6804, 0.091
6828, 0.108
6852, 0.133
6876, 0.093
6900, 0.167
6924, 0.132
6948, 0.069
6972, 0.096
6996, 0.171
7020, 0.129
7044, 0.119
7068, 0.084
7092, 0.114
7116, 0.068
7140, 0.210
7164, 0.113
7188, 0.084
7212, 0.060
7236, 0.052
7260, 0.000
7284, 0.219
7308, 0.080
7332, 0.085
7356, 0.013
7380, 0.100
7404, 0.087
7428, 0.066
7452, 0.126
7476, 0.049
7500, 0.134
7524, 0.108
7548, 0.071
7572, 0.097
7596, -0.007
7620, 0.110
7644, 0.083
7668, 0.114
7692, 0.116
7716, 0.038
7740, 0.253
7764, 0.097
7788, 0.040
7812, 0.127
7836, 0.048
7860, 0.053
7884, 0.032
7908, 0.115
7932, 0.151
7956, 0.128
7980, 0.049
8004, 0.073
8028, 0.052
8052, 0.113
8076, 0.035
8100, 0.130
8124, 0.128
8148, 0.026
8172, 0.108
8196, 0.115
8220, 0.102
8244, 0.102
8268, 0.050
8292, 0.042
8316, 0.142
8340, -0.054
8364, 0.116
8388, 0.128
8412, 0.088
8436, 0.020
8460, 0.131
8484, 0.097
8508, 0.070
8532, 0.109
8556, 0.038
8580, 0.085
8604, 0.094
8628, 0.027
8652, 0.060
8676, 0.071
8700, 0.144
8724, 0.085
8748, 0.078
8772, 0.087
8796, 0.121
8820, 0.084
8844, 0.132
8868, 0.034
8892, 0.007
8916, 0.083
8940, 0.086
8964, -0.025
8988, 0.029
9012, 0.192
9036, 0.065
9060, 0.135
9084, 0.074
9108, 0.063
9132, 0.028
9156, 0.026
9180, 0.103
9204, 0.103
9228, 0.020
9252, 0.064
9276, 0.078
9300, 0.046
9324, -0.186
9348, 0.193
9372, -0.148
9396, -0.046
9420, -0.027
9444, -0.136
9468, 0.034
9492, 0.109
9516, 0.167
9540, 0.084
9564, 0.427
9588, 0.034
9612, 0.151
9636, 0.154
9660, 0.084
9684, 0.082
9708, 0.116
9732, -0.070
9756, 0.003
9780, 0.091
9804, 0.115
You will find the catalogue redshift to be 0.181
